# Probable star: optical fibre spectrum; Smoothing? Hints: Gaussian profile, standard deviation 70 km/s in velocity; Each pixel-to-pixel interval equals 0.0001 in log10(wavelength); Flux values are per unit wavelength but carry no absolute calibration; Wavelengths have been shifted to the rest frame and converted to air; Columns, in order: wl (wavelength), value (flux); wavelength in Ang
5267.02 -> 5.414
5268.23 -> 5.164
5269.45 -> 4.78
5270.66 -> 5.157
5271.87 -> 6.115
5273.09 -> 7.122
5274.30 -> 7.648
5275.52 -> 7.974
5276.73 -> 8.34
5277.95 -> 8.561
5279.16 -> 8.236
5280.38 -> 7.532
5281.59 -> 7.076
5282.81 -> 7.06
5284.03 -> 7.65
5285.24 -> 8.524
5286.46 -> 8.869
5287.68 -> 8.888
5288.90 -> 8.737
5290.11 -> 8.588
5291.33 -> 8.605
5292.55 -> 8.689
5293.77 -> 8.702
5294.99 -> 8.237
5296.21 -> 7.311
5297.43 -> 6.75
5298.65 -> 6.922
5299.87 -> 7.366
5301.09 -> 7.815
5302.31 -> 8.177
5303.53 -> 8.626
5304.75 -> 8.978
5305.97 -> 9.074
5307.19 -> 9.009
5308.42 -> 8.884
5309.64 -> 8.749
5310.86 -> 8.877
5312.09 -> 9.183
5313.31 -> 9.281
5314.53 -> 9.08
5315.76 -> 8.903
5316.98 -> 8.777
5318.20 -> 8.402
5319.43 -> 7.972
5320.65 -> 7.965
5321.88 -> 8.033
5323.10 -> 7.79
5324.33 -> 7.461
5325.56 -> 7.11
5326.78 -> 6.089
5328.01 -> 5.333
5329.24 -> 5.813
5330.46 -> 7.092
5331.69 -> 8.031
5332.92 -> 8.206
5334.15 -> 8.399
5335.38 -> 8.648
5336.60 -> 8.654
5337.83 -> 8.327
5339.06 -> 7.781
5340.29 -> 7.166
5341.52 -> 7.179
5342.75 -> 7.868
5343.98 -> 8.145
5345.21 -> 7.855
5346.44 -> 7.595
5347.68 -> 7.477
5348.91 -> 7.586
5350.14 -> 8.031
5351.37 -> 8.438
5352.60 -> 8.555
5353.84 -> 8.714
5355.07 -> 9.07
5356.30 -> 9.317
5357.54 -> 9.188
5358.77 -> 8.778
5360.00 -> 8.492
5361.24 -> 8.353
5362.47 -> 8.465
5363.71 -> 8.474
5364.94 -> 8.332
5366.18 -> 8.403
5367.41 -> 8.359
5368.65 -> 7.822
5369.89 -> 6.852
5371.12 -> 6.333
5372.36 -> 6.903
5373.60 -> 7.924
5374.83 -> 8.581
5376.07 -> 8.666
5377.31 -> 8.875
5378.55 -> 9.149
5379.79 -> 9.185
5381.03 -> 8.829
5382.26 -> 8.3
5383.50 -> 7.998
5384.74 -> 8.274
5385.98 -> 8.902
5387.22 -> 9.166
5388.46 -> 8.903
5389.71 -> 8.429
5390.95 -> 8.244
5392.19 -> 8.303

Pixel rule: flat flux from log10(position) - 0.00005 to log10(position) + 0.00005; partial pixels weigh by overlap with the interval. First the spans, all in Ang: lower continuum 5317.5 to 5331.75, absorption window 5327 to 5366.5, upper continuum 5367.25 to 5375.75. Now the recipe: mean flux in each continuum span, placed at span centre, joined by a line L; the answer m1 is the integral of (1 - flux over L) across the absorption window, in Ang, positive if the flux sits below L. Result -3.49 Ang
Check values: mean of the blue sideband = 7.24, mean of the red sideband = 7.53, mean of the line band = 8.03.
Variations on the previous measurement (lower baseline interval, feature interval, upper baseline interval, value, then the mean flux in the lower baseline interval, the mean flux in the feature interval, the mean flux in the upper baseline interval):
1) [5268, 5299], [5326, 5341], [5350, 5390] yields 1.2 Ang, 7.62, 7.46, 8.43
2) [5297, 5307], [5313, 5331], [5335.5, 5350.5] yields 0.7 Ang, 8.04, 7.65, 7.83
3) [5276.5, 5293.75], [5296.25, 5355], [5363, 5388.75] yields 1.9 Ang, 8.25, 8.01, 8.29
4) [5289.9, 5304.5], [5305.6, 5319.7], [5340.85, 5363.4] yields -1.4 Ang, 7.99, 8.86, 8.28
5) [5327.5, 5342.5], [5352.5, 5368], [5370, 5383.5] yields -1.4 Ang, 7.58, 8.66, 8.21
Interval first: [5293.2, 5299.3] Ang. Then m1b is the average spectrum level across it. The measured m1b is 7.57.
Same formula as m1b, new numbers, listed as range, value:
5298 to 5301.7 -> 7.36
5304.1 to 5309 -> 8.98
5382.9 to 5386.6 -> 8.39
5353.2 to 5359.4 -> 9.01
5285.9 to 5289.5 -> 8.82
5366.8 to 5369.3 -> 8.05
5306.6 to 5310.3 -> 8.87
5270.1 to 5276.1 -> 6.81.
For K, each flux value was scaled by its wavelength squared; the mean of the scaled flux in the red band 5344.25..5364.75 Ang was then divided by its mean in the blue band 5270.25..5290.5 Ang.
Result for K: 1.1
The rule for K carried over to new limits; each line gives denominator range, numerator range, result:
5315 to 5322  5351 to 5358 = 1.07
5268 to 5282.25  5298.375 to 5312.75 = 1.23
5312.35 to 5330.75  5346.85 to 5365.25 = 1.11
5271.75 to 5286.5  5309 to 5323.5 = 1.12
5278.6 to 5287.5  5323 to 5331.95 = 0.87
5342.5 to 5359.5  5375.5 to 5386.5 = 1.05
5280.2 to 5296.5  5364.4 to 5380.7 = 1.02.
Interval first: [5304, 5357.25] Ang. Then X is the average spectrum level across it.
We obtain 8.12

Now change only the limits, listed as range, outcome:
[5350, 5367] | 8.63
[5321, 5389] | 8.06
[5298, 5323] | 8.49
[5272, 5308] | 8.08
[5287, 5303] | 8.07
